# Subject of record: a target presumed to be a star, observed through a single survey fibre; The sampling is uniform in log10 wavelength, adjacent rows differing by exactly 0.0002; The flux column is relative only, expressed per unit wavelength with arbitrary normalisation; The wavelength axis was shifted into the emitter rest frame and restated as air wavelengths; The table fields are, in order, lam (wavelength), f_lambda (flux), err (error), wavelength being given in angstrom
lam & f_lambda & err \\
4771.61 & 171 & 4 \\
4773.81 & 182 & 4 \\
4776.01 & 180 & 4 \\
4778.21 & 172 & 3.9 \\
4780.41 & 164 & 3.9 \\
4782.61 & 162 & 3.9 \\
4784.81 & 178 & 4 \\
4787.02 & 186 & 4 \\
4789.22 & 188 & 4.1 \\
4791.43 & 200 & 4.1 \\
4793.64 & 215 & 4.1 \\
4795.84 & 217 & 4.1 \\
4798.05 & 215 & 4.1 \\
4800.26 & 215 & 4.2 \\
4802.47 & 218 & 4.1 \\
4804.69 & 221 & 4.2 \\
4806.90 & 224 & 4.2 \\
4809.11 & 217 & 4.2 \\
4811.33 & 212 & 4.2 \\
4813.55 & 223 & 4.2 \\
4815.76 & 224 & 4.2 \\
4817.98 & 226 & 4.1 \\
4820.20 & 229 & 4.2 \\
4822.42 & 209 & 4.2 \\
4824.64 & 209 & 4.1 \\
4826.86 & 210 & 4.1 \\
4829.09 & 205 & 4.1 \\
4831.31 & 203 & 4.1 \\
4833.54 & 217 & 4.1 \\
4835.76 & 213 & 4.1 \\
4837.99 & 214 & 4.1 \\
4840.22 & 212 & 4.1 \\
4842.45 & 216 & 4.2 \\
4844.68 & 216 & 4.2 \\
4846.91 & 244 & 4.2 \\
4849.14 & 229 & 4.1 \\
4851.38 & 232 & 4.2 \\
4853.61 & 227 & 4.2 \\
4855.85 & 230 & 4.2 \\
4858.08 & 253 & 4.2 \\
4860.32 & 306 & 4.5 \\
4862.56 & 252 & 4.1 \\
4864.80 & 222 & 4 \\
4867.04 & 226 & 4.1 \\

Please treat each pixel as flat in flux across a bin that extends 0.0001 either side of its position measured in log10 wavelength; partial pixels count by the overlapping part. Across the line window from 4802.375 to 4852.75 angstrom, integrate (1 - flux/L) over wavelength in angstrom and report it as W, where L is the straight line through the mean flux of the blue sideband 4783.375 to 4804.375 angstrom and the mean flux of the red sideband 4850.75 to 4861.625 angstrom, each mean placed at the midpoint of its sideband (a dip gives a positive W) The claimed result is 2.2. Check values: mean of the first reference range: 204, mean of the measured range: 218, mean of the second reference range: 251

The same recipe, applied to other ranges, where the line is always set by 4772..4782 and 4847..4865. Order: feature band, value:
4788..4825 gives -2.84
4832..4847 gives 0.88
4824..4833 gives 0.52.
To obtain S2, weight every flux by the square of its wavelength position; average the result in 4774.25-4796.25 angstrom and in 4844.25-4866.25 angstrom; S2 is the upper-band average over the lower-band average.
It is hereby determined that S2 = 1.3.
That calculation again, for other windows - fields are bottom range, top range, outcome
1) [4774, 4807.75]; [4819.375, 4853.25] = 1.13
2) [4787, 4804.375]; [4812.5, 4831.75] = 1.05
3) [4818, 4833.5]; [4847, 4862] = 1.17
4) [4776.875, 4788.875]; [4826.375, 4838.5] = 1.24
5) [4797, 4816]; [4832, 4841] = 0.99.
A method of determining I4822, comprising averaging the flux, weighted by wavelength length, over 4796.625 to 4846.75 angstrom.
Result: 216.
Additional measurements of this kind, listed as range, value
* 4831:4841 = 212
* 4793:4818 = 219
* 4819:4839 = 212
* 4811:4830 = 217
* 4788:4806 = 211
